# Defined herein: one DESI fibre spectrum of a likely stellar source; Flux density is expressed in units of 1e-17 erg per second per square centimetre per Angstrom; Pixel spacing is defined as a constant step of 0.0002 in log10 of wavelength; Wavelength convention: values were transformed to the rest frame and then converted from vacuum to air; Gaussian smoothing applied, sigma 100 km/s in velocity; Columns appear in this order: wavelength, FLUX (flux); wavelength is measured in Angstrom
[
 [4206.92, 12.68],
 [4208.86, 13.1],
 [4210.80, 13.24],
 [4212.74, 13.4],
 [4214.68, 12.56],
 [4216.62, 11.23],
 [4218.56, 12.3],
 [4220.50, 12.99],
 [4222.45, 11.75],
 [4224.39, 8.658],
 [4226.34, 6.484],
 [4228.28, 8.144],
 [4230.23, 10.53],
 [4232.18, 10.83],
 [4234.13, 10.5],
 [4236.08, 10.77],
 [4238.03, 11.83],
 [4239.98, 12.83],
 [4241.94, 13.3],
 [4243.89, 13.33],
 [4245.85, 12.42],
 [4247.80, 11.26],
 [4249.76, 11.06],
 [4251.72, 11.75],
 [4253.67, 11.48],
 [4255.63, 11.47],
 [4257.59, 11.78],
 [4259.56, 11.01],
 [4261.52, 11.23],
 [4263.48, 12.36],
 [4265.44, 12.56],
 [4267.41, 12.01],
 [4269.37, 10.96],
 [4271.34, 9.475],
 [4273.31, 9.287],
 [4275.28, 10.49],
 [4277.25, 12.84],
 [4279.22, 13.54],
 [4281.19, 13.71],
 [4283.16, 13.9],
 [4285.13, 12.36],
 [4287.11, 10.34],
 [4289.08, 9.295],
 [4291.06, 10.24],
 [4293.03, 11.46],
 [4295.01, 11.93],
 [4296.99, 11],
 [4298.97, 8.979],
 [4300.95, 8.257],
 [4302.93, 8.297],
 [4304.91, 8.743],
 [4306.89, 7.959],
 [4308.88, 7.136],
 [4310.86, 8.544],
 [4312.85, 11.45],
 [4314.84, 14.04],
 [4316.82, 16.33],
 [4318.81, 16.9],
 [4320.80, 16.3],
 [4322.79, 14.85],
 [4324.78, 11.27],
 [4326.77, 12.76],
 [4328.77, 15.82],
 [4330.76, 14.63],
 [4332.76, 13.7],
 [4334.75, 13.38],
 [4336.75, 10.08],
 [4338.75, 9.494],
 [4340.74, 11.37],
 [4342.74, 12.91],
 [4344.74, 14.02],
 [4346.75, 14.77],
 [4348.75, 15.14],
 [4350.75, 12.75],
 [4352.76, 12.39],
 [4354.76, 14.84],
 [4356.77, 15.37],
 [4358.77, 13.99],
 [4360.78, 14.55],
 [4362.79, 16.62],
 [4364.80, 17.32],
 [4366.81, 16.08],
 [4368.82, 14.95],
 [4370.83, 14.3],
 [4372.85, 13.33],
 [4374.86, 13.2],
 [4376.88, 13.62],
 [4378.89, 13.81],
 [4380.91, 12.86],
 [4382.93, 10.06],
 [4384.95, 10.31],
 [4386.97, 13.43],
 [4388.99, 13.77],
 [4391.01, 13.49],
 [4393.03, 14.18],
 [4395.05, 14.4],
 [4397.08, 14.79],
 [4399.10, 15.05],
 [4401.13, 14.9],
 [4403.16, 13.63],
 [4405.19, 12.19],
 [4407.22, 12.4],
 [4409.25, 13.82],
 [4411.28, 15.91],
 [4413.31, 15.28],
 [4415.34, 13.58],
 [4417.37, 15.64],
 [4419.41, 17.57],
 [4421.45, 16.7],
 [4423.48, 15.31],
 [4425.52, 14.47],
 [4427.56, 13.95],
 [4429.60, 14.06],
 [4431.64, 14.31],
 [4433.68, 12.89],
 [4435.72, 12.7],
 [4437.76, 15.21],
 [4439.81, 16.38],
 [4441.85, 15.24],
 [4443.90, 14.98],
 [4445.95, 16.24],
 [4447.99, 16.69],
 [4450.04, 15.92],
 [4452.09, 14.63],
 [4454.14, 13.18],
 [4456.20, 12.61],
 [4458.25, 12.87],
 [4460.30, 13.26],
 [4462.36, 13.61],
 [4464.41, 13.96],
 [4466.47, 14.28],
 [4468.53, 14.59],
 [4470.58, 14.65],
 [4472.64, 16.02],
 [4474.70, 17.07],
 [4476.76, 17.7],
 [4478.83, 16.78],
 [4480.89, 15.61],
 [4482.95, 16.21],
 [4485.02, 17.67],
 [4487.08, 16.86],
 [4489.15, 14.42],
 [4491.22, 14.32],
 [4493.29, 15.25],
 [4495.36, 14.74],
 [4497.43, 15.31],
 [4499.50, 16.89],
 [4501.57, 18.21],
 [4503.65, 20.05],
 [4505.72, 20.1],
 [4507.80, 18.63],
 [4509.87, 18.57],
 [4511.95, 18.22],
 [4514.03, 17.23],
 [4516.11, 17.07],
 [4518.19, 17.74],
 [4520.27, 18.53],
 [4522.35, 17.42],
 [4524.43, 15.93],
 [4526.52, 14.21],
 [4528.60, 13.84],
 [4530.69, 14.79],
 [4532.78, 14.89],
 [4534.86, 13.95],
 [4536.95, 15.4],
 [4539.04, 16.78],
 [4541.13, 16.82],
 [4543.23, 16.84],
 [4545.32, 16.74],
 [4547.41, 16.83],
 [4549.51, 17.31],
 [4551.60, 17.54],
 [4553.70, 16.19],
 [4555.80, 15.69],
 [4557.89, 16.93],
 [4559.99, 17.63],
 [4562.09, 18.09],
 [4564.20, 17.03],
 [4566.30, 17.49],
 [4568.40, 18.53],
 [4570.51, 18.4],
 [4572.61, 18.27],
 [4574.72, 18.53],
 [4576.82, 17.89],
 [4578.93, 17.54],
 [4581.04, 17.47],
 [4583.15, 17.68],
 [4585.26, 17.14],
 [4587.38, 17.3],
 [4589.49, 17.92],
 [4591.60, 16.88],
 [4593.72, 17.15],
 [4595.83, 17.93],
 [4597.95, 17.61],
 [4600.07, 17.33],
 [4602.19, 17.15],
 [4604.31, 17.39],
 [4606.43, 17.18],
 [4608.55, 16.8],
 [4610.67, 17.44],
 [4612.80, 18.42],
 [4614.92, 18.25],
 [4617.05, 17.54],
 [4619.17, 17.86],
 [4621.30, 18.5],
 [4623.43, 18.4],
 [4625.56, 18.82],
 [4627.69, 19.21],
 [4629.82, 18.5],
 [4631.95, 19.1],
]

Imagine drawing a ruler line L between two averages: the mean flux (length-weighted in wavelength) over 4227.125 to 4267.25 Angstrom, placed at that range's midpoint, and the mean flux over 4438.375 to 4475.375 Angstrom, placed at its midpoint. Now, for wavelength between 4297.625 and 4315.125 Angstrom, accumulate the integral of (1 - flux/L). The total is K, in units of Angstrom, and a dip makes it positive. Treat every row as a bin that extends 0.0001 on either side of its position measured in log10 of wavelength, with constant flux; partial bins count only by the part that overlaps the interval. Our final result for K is 4.7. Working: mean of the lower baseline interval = 11.5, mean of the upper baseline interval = 14.8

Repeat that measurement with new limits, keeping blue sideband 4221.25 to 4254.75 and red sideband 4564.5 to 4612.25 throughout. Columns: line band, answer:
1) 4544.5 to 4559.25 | 0.12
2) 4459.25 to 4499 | 0.36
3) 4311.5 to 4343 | -1.83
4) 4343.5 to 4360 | -1.25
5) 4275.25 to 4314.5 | 4.79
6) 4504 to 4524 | -2.44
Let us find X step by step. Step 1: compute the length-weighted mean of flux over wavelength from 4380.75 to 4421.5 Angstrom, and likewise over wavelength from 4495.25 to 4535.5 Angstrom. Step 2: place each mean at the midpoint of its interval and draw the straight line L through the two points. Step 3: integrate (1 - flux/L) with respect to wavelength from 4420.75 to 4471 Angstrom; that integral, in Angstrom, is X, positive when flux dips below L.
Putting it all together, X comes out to 2.00 Angstrom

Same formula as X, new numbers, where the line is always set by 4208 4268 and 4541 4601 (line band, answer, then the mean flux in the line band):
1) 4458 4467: 1.1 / 13.6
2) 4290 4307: 3.9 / 9.74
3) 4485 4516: -1.7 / 17.1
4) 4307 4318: 1.3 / 11.3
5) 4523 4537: 1.6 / 14.7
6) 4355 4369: -1.9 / 15.6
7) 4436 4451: -0.5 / 15.7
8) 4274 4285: -0.4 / 12.8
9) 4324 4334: -0.4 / 13.7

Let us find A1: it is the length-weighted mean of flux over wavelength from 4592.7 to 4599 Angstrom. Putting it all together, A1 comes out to 17.6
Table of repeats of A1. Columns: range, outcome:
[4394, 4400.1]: 14.8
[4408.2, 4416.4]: 14.7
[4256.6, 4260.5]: 11.4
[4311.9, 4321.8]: 15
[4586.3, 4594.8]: 17.3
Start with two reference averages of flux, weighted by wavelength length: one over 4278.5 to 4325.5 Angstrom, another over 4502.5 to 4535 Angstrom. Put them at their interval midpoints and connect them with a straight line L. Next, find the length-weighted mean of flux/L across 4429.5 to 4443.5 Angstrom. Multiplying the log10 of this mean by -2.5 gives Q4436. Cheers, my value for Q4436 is 0.04 mag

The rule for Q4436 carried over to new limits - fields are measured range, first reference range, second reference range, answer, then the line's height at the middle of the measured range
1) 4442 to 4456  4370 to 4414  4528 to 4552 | -0.045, 14.5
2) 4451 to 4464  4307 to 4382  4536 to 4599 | 0.156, 15.5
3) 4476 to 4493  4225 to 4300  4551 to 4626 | -0.038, 15.6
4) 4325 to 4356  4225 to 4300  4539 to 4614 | -0.032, 12.8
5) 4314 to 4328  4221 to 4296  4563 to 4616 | -0.174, 12.5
